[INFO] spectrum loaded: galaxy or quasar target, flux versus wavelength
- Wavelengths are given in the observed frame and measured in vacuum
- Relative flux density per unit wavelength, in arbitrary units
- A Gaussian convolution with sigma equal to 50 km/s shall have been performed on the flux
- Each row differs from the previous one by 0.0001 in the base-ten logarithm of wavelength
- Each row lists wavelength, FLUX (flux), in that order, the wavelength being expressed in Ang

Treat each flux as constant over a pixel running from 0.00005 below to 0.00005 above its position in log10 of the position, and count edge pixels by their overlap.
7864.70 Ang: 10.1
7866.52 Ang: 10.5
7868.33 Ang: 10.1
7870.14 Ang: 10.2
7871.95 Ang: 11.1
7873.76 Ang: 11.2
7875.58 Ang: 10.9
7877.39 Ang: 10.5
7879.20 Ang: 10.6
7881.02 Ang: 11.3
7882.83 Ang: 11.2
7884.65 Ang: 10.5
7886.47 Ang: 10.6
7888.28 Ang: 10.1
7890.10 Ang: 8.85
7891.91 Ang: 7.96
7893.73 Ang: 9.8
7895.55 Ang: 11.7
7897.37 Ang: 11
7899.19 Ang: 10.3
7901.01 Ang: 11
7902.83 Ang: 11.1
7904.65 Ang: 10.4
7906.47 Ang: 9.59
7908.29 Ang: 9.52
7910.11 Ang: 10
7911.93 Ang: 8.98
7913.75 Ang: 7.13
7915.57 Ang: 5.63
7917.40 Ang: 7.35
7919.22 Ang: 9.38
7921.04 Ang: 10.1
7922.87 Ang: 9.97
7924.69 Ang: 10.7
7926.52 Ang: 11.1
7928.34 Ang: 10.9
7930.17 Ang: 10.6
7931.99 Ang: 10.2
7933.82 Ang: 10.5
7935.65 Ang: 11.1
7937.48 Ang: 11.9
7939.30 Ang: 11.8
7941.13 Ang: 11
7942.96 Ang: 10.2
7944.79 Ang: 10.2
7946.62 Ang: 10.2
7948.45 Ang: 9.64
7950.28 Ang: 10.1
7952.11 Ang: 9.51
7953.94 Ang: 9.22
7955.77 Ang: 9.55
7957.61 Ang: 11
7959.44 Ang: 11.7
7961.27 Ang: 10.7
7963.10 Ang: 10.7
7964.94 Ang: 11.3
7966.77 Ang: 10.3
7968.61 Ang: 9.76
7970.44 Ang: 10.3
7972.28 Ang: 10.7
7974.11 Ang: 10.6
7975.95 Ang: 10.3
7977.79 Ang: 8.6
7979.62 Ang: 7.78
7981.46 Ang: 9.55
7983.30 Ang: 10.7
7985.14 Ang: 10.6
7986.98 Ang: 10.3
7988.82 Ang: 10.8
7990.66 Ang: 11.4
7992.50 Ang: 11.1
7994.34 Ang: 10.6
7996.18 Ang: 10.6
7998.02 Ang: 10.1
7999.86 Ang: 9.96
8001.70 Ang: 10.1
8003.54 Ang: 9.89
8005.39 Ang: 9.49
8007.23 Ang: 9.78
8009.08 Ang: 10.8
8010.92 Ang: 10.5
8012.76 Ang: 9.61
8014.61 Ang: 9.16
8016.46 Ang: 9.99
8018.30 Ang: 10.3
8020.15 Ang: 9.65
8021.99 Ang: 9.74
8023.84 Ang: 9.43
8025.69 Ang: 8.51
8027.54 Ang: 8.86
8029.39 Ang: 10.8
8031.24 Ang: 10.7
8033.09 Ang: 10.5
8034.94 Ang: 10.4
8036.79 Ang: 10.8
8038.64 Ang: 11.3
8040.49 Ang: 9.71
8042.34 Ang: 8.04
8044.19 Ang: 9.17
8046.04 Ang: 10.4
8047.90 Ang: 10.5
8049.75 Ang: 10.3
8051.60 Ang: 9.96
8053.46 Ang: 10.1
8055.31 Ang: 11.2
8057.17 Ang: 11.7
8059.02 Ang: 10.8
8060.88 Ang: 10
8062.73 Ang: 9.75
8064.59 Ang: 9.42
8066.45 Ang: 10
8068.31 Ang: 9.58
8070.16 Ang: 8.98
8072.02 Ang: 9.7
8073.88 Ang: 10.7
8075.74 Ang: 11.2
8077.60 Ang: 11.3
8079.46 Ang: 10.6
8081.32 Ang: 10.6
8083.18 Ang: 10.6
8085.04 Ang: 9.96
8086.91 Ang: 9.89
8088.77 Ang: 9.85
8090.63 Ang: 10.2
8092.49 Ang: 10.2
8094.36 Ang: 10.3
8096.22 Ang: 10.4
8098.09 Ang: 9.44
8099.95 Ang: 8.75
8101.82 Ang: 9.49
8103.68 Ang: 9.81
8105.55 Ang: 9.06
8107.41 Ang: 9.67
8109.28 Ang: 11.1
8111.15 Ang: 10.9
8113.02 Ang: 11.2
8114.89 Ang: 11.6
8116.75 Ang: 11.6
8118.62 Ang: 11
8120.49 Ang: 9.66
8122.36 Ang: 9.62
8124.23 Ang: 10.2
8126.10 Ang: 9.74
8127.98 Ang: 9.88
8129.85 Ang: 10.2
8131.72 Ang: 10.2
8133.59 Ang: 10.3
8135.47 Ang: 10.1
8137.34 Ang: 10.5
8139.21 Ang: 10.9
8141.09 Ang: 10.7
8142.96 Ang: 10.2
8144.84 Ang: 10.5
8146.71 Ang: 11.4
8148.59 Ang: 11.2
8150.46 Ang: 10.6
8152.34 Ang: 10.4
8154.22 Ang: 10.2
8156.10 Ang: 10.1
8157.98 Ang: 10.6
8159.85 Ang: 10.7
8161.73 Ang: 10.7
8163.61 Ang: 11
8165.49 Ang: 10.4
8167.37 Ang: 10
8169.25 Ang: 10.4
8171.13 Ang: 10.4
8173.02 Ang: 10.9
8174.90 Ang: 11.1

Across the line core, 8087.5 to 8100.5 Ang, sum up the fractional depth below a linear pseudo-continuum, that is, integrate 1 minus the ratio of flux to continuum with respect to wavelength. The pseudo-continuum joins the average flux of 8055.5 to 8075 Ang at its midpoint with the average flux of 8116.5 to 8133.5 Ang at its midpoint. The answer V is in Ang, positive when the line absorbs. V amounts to 0.3 Ang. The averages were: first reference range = 10.1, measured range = 9.91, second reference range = 10.2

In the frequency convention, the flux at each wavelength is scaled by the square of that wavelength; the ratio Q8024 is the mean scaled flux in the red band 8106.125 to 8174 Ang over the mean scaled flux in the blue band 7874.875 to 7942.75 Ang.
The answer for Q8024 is 1.10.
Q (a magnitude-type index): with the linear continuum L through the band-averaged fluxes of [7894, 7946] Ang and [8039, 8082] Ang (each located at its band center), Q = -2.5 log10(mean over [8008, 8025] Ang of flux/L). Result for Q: 0.03 mag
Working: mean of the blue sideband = 10.1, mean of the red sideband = 10.2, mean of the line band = 9.89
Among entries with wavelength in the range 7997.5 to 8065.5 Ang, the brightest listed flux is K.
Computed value 11.7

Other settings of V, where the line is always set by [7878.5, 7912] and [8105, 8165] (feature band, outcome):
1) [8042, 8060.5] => 0.2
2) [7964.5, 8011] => 0.6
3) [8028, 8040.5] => -0.2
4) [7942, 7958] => 0.6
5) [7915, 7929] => 1.1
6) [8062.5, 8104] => 1.6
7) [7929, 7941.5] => -0.9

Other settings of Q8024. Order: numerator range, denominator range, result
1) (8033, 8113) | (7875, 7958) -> 1.05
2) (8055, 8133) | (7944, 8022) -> 1.03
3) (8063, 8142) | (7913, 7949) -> 1.07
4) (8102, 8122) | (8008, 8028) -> 1.11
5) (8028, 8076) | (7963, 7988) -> 1.03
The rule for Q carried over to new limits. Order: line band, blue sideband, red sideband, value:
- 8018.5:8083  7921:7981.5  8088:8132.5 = 0.01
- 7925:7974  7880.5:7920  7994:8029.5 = -0.08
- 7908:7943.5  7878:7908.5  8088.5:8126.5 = 0.04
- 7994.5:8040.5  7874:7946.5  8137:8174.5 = 0.03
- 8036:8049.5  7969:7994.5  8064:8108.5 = 0.01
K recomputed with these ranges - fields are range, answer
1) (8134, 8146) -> 10.9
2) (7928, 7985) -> 11.9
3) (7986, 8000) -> 11.4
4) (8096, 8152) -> 11.6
